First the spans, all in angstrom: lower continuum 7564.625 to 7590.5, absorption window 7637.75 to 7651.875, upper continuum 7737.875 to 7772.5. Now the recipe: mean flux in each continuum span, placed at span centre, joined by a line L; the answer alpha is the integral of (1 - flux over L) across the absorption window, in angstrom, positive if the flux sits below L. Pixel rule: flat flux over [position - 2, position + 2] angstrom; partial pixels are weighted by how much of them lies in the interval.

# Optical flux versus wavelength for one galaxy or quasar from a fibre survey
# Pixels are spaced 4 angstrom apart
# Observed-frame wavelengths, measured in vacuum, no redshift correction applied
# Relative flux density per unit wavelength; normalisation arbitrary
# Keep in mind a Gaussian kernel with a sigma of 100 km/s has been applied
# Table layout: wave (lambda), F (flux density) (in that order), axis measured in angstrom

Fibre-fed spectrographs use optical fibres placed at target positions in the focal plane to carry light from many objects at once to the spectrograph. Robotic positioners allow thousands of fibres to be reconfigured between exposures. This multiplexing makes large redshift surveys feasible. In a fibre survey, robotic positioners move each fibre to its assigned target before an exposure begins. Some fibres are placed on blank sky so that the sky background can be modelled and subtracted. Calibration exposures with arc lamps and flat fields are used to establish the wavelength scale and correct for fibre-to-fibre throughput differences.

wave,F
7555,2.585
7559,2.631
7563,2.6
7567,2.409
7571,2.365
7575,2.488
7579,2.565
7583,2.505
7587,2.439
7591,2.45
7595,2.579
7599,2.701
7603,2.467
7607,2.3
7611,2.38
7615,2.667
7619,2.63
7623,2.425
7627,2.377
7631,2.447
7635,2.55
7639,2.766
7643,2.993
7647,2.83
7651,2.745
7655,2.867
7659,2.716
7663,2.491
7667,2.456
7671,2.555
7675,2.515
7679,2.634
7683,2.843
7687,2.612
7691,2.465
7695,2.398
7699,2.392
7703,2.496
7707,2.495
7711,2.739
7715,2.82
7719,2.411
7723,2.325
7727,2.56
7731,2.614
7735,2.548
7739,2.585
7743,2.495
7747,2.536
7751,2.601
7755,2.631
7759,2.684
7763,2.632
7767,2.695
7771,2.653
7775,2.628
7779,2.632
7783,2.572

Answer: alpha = -1.8 angstrom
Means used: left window 2.46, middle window 2.84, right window 2.61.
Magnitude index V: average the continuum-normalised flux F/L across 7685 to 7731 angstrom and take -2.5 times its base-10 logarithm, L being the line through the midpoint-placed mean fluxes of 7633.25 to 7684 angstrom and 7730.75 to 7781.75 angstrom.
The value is 0.05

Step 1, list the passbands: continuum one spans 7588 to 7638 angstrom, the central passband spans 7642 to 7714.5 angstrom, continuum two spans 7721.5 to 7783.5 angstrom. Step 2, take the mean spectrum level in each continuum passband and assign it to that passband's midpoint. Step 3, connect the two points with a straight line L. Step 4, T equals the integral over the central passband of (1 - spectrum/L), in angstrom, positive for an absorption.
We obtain -2.3 angstrom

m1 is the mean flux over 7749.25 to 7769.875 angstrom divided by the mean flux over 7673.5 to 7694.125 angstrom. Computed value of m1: 1.0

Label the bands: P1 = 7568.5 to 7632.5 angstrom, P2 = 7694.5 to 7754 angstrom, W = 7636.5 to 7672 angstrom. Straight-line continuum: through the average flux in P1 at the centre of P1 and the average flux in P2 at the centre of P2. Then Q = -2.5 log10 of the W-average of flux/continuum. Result -0.09 mag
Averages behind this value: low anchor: 2.49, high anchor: 2.54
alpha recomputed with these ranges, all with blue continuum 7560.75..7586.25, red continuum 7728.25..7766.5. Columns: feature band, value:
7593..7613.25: 0.1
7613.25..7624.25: -0.3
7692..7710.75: 0.7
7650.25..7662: -1.0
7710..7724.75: 0.1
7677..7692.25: -0.5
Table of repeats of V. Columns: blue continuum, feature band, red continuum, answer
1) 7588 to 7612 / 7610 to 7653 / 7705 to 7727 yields -0.05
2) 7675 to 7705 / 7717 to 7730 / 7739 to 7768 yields 0.06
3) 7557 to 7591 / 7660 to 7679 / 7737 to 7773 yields 0.01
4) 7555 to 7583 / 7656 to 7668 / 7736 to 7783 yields -0.01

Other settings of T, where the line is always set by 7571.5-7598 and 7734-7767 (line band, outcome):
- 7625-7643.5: -0.48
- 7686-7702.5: 0.67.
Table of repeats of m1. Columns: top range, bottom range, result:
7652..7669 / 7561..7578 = 1.07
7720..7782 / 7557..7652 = 1.01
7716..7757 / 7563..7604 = 1.01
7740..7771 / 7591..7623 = 1.04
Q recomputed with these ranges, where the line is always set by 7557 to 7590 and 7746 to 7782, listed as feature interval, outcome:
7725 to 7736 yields 0.01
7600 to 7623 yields 0.01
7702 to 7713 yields 0.00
